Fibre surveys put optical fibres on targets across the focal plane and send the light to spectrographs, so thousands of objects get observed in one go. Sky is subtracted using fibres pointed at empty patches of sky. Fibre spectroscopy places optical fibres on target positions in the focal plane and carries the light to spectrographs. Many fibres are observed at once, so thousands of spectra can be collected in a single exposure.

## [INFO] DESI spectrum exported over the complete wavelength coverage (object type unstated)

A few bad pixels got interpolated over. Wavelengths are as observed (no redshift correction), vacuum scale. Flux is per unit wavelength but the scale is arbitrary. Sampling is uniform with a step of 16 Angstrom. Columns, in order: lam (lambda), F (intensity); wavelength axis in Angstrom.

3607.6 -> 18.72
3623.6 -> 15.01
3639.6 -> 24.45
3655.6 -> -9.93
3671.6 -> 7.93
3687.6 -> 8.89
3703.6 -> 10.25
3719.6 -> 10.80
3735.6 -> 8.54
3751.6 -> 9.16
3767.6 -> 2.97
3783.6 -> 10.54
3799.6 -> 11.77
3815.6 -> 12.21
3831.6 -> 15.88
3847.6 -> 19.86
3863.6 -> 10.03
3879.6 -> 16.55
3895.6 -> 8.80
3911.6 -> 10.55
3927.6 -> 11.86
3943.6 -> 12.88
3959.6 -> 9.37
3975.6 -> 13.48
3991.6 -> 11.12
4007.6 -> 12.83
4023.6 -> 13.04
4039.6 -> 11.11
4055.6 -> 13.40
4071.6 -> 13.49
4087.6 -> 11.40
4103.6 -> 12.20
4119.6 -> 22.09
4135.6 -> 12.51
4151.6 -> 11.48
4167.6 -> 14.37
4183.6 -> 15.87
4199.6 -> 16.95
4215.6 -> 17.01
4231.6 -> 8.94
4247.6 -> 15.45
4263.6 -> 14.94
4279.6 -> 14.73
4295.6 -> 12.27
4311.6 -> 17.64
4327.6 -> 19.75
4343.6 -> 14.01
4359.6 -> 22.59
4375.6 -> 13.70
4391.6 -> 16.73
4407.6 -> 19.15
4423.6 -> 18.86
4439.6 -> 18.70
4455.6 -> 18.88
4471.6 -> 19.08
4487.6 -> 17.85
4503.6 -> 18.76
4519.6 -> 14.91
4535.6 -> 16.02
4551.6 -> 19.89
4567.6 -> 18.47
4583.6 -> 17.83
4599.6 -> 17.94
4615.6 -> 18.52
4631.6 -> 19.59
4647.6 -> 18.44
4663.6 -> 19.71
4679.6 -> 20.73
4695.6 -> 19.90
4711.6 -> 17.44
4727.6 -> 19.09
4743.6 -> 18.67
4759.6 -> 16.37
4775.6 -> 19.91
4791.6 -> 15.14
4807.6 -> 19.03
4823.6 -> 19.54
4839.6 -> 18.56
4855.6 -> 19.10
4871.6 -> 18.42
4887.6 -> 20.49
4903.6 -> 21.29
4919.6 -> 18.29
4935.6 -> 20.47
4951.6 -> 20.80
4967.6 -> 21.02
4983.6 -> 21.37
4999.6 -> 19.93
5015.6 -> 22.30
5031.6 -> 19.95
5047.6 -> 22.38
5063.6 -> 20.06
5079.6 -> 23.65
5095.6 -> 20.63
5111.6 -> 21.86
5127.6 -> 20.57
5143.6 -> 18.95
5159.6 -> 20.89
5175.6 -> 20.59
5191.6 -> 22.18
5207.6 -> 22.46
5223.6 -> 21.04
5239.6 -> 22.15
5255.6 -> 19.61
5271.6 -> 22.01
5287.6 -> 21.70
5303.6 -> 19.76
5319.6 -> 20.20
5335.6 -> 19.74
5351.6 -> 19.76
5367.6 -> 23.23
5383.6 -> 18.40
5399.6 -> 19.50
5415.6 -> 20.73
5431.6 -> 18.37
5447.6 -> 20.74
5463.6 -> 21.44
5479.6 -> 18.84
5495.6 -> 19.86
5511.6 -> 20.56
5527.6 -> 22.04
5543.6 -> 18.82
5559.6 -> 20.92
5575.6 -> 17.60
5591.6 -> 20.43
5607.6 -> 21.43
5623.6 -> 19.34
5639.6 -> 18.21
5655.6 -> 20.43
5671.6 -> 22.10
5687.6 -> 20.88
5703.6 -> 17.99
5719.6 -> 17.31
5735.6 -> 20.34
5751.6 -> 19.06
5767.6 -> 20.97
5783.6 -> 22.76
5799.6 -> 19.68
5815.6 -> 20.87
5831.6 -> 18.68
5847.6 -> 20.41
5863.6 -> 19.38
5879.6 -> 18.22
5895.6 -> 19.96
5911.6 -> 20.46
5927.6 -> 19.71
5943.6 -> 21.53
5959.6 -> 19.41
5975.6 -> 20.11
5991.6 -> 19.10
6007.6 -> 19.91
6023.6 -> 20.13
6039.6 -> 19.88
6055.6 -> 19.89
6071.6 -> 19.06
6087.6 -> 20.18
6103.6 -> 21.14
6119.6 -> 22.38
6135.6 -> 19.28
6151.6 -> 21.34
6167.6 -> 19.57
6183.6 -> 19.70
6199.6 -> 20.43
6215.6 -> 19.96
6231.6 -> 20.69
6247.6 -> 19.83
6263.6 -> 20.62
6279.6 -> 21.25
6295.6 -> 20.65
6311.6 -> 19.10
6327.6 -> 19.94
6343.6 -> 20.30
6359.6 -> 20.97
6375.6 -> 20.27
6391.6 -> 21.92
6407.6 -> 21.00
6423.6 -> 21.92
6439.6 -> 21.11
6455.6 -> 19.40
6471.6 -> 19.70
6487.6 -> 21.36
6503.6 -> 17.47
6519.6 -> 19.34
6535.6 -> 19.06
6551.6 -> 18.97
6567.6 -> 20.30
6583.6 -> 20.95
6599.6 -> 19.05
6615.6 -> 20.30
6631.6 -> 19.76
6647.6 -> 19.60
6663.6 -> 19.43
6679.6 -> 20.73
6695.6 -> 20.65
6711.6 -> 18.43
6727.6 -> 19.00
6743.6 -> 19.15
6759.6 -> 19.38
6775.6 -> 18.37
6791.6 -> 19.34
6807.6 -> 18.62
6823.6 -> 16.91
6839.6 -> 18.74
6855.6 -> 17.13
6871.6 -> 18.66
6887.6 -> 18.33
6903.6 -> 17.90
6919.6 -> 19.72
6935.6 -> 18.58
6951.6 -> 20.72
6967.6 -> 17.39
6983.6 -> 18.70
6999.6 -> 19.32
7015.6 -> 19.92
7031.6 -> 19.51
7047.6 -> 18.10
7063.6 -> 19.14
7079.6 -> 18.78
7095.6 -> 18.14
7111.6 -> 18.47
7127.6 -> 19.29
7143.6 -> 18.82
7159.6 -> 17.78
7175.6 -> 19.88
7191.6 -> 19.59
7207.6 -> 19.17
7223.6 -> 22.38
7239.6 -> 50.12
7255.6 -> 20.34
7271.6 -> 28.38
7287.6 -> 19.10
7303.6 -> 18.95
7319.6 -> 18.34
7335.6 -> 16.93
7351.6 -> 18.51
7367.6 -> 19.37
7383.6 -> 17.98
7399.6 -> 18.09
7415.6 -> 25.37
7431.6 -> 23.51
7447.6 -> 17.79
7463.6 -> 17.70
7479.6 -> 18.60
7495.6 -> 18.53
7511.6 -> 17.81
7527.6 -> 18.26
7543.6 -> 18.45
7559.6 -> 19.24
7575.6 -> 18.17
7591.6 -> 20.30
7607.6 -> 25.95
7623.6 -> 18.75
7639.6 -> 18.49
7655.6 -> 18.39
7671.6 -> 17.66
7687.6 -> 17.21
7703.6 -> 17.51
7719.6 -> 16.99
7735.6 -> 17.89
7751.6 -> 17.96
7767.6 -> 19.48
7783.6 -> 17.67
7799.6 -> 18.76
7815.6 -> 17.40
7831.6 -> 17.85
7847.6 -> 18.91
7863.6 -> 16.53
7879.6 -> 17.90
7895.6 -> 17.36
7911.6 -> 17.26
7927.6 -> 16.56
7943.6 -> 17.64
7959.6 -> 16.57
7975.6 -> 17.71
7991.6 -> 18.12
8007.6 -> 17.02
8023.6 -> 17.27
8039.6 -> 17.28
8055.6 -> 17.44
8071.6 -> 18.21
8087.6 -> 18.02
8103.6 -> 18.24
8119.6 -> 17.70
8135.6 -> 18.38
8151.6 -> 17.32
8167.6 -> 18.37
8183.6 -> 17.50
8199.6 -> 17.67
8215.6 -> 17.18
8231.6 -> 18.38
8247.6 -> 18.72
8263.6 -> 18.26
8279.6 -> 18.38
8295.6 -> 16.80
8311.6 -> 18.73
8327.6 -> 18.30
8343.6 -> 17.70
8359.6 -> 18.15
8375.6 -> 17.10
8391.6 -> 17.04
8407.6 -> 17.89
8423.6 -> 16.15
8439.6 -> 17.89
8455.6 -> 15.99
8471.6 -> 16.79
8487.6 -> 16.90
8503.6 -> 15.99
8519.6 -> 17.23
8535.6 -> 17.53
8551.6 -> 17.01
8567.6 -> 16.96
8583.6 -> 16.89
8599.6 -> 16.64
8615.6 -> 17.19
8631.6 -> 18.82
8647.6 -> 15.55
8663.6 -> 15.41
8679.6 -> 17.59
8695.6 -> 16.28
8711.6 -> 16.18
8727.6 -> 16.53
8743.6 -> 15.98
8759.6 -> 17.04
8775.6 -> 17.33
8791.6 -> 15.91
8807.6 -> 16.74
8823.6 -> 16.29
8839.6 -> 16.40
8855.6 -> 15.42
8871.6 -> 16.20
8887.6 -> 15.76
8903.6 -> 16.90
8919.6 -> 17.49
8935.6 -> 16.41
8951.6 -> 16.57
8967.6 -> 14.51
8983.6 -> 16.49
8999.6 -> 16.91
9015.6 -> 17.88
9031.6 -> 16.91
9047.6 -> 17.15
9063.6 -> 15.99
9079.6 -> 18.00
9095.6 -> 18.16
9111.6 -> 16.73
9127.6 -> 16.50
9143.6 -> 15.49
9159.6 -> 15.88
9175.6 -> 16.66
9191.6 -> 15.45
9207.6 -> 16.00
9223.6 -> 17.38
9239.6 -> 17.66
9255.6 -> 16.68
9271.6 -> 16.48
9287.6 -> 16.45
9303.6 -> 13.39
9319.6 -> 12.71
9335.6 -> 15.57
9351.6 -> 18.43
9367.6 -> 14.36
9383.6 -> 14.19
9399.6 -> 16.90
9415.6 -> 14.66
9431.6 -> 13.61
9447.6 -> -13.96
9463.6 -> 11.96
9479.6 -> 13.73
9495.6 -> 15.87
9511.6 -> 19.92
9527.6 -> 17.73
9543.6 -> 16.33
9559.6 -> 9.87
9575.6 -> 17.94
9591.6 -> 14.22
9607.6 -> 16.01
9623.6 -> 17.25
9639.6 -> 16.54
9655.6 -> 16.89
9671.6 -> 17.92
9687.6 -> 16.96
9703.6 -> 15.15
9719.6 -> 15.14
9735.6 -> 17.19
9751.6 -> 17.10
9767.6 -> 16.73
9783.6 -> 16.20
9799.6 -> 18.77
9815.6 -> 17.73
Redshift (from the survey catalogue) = 0.10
